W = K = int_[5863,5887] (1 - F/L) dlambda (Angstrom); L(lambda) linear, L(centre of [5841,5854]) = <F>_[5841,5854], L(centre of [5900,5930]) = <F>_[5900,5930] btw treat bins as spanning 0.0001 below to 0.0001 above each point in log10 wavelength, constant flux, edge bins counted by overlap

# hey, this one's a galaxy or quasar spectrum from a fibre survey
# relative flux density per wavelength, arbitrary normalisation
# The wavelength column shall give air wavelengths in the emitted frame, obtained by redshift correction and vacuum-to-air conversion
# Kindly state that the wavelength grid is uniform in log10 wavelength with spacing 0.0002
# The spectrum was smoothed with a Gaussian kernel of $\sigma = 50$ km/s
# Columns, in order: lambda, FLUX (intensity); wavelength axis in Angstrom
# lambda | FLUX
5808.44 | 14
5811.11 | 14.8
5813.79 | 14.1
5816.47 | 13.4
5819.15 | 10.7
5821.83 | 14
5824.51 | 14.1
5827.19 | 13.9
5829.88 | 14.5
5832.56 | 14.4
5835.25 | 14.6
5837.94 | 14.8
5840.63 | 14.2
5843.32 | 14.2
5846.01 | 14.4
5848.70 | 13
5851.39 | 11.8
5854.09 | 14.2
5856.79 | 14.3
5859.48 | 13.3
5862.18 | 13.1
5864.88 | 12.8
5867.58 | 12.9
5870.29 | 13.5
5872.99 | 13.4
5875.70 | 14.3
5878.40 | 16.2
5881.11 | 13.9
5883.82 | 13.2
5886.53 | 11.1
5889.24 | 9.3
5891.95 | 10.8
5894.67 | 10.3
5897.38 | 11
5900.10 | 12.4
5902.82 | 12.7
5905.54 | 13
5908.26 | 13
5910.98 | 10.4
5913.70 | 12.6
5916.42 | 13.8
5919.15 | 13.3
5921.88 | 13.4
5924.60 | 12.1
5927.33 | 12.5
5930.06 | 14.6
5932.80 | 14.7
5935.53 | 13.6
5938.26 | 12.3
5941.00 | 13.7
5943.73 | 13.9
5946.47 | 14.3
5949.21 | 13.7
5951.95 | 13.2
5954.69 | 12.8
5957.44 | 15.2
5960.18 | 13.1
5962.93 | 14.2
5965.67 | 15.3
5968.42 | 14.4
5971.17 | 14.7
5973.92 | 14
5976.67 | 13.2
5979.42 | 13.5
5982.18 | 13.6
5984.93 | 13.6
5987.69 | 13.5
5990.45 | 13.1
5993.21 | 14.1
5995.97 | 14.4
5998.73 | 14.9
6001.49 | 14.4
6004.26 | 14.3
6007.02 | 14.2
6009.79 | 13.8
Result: -0.66 Angstrom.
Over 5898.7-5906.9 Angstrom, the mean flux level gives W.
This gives 12.7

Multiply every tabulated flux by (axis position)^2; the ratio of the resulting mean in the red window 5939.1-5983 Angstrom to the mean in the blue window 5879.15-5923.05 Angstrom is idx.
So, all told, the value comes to 1.16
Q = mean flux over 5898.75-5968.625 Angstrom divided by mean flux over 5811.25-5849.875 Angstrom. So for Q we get 0.96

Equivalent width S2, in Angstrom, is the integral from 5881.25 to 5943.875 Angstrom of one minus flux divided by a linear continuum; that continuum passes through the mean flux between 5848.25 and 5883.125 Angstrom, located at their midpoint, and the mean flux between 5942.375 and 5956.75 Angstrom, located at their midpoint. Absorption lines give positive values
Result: 5.1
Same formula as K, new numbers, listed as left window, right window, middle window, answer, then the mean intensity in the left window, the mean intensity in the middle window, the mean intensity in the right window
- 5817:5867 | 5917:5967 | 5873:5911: 3.62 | 13.7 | 12.4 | 13.7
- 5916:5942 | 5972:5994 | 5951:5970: -0.78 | 13.4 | 14.1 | 13.6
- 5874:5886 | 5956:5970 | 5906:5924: 1.93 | 14.1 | 12.7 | 14.4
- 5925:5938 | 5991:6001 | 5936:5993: 0.85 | 13.6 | 13.8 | 14.4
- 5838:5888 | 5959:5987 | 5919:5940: 0.73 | 13.6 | 13.3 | 14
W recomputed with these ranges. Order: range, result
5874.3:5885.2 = 14.4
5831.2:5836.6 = 14.5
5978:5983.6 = 13.6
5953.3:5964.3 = 13.8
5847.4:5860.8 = 13.3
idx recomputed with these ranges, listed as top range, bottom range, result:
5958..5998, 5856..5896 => 1.13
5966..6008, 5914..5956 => 1.06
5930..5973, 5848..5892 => 1.10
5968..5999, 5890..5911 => 1.22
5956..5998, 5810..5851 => 1.06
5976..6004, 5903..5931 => 1.11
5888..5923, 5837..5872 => 0.90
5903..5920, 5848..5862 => 0.97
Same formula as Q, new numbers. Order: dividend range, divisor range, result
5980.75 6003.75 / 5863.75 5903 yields 1.12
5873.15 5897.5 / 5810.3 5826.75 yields 0.92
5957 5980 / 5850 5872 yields 1.07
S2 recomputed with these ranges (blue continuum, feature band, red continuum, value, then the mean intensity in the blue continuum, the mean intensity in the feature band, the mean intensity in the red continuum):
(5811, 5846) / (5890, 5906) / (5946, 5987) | 2.7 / 14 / 11.5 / 13.9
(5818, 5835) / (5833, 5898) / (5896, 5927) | 0.1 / 13.7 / 13.1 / 12.5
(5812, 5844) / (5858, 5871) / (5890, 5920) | -0.1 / 13.9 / 13.1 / 12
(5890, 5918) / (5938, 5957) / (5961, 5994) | -0.7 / 12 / 13.6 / 13.9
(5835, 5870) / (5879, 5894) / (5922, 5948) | 1.9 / 13.6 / 11.8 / 13.5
